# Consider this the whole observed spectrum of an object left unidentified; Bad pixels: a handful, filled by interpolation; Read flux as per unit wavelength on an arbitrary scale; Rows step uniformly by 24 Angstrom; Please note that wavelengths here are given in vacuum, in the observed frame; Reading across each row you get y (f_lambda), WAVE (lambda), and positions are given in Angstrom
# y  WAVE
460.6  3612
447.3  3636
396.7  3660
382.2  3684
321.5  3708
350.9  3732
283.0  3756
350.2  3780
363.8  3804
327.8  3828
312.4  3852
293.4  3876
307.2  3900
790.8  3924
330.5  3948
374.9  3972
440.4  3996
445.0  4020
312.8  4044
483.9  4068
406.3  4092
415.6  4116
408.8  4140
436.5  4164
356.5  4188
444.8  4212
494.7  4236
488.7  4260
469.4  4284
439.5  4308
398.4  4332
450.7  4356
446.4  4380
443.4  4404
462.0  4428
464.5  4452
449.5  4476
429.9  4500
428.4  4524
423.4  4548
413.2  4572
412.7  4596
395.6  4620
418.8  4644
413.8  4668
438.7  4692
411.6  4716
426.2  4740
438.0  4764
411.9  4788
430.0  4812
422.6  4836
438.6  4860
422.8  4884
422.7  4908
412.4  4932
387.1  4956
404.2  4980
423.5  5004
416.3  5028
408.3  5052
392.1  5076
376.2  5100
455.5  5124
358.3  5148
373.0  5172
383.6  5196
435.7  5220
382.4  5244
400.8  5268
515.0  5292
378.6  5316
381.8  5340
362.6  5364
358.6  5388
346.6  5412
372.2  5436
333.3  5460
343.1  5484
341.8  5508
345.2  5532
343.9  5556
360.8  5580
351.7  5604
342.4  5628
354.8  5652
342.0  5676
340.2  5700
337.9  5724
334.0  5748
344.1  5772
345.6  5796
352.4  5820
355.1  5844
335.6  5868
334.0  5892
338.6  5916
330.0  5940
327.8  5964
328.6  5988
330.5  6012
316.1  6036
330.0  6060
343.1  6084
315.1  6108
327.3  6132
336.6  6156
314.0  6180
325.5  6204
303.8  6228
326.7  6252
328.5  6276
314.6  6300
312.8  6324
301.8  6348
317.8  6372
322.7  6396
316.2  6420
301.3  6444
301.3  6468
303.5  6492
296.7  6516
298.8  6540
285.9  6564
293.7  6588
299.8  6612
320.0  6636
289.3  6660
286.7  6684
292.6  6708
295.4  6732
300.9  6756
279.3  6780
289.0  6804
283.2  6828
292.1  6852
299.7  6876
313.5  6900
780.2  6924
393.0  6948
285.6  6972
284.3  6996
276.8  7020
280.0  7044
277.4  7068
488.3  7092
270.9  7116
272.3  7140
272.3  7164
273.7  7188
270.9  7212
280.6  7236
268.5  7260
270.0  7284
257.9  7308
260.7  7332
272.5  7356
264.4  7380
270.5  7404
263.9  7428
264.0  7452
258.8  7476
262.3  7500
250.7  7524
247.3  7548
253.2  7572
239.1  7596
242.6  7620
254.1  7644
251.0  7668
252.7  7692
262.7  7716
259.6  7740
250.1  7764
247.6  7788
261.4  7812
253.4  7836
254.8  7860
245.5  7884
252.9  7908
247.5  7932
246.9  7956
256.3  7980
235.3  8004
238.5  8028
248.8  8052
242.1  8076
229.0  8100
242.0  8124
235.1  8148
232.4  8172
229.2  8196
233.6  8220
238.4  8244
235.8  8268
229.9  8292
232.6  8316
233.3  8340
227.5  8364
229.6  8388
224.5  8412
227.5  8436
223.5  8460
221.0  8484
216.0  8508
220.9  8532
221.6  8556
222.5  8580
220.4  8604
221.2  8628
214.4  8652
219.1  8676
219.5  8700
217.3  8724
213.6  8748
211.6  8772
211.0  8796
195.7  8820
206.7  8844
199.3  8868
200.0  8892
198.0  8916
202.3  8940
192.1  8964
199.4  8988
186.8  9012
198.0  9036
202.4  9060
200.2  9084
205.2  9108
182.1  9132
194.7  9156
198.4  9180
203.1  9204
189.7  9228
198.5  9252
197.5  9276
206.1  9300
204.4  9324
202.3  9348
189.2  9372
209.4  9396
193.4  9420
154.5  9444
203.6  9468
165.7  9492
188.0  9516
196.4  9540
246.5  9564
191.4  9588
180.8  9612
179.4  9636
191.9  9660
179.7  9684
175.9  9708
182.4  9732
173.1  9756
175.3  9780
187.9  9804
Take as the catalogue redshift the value 0.05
